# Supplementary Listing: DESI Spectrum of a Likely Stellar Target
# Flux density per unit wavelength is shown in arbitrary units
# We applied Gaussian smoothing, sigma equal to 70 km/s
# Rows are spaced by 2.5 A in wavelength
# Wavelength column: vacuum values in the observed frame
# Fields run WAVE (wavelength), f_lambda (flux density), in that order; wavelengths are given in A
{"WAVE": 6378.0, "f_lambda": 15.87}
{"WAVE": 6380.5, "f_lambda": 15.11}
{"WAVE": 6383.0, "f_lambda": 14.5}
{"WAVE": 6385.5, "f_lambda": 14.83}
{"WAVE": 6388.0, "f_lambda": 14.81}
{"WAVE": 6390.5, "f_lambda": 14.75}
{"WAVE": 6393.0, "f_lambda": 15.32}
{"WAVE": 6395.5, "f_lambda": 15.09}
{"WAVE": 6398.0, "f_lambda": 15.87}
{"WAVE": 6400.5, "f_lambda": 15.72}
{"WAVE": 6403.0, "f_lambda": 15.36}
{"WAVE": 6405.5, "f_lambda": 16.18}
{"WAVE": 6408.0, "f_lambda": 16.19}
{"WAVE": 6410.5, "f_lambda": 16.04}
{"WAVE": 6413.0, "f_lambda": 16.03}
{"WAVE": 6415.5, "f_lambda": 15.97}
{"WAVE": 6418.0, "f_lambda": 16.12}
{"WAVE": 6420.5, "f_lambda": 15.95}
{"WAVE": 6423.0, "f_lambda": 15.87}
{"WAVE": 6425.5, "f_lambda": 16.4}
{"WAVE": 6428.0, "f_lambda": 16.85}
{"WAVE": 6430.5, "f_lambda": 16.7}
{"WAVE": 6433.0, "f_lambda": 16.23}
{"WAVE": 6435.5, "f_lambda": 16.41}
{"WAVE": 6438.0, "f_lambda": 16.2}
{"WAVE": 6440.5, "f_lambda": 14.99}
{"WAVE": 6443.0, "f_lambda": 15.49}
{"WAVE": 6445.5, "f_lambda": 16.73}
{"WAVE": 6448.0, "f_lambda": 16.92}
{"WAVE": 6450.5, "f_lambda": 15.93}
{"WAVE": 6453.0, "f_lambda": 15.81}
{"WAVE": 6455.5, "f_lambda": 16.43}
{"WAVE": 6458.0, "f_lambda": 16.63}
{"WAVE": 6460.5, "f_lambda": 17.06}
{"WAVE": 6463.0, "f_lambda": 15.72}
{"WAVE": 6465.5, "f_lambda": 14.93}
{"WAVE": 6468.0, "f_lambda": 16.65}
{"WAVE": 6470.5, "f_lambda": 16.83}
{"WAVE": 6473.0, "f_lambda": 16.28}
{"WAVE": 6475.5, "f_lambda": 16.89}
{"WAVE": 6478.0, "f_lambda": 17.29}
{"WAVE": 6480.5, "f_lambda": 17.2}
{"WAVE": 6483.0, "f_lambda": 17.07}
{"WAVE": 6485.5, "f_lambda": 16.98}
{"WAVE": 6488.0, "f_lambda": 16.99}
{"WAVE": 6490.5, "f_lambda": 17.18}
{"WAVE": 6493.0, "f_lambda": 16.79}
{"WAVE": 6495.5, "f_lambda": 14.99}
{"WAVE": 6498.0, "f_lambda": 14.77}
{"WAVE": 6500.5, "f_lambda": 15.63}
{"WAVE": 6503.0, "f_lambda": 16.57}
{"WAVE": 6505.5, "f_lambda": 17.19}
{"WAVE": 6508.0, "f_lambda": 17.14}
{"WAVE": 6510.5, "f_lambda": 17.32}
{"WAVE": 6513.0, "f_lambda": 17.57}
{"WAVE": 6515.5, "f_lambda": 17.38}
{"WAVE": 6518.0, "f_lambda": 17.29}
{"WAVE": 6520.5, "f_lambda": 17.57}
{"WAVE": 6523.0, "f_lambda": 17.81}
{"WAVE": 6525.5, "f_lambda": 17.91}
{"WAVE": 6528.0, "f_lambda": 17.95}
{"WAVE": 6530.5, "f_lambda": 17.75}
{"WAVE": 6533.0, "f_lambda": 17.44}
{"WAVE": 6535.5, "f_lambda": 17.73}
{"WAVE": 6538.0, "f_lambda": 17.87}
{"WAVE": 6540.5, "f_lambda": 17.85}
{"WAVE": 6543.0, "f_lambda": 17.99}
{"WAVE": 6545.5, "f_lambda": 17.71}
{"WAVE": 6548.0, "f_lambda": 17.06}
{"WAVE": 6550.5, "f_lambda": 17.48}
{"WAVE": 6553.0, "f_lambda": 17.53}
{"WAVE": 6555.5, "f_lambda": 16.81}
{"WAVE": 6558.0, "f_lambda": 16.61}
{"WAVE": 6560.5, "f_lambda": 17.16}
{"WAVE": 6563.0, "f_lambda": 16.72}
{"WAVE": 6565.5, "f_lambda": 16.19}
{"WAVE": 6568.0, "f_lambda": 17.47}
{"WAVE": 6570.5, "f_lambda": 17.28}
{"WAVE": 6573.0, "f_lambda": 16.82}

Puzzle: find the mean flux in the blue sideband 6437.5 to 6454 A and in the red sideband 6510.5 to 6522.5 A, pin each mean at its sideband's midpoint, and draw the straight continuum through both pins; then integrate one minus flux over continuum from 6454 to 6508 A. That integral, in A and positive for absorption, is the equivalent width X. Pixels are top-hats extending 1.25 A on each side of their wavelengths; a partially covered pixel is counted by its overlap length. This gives 0.7 A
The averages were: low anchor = 16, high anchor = 17.5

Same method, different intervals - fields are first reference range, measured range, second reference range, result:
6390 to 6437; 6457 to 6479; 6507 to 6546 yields 0.41 A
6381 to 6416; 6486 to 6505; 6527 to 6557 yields 0.77 A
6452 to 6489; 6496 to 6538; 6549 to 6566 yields -0.95 A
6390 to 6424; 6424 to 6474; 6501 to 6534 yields 0.40 A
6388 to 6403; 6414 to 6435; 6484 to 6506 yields -0.89 A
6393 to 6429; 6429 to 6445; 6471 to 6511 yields 0.12 A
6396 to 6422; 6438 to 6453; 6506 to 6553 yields 0.38 A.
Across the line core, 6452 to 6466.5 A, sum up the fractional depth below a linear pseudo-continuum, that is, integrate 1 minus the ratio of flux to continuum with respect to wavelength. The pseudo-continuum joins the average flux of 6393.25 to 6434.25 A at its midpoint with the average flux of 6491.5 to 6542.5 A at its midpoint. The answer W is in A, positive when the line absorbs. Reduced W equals 0.3 A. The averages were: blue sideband 16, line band 16.1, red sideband 17.1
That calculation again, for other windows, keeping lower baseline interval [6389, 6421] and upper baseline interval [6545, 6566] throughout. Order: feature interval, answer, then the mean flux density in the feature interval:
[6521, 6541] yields -1.1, 17.8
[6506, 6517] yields -0.5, 17.3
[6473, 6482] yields -0.4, 17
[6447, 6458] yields -0.1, 16.3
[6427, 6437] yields -0.4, 16.5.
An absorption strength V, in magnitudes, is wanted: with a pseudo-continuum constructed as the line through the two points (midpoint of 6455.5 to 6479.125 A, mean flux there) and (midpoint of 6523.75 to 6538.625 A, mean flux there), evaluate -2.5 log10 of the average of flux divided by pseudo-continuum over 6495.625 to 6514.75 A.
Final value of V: 0.046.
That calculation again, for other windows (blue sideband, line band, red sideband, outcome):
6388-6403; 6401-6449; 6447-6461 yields -0.02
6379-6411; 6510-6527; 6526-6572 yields -0.04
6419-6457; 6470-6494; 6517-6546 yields 0.00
